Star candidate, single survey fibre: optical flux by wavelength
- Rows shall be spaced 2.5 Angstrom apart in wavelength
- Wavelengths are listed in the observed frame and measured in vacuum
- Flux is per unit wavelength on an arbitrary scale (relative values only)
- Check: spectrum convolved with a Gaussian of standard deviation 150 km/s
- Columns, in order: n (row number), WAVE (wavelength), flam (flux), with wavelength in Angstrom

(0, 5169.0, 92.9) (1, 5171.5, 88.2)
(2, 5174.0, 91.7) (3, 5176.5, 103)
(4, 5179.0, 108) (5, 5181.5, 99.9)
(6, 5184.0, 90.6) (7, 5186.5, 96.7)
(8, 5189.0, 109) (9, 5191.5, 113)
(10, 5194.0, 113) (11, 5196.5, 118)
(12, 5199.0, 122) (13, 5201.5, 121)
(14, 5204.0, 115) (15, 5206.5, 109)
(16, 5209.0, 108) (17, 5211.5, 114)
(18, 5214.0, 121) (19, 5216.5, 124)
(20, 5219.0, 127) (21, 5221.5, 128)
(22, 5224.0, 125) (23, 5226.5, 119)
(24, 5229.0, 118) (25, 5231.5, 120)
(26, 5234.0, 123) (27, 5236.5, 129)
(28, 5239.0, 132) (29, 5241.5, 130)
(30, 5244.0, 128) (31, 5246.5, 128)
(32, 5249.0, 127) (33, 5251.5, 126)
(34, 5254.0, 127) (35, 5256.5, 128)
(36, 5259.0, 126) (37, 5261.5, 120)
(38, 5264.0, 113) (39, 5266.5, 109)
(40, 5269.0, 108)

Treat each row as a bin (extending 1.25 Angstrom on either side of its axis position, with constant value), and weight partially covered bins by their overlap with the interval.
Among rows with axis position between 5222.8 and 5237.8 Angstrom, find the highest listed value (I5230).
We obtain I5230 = 129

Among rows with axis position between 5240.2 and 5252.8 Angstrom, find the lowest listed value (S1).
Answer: 126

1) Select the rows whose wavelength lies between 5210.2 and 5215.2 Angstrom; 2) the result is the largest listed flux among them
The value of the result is 121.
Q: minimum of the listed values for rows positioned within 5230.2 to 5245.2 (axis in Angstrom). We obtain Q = 120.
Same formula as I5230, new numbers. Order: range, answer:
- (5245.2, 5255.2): 128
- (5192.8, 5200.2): 122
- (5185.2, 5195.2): 113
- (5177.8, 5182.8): 108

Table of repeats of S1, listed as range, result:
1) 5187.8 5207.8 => 109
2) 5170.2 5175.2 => 88.2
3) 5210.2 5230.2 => 114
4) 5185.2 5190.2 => 96.7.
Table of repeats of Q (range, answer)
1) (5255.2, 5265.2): 113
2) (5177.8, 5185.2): 90.6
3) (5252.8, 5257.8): 127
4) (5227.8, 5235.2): 118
